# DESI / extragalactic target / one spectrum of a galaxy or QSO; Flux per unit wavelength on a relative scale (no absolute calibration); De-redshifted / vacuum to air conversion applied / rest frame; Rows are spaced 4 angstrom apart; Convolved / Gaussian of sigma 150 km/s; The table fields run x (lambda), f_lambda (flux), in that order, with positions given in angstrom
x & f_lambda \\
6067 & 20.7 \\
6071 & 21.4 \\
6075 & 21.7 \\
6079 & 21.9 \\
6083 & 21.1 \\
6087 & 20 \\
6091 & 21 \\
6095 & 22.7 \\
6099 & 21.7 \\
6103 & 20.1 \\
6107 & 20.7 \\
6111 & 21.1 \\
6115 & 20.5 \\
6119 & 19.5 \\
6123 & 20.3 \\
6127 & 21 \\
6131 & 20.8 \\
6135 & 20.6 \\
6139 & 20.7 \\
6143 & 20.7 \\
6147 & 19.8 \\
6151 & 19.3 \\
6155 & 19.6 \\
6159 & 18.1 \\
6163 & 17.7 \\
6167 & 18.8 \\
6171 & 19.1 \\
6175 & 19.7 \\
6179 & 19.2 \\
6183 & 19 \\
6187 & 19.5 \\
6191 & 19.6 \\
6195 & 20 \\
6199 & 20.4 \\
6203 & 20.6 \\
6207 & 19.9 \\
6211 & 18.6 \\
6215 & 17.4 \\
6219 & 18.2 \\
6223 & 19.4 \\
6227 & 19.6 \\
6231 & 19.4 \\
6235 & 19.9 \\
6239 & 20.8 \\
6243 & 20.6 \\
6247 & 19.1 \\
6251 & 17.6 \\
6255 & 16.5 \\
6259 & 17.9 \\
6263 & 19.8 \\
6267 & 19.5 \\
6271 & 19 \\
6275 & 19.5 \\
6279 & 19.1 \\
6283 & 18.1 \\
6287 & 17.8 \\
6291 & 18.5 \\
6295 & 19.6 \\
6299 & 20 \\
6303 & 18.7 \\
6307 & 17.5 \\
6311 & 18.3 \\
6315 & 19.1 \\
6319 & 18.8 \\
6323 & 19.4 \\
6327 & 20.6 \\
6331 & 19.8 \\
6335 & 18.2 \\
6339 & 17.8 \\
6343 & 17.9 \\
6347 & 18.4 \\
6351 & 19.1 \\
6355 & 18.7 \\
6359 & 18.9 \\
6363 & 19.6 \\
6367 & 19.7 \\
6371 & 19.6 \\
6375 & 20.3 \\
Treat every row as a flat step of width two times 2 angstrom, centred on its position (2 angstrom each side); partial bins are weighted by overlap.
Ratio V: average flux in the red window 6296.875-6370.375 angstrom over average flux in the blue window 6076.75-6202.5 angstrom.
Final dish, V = 0.94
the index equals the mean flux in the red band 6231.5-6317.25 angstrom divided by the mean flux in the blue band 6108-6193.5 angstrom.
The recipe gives 1.0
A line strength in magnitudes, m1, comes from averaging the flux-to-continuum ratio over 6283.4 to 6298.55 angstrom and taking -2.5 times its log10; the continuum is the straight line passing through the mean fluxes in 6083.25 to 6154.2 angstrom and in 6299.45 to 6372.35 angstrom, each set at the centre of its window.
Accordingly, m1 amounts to 0.03 mag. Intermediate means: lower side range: 20.6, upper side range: 18.9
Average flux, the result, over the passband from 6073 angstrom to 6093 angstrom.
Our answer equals 21.1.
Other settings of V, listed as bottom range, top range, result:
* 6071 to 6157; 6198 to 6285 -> 0.92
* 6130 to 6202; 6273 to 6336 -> 0.97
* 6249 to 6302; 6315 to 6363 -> 1.01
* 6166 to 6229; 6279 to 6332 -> 0.98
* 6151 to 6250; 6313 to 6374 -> 0.99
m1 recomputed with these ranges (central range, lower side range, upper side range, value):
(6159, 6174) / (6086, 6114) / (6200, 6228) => 0.08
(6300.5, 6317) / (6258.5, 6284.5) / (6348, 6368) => 0.04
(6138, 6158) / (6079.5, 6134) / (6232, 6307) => 0.03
